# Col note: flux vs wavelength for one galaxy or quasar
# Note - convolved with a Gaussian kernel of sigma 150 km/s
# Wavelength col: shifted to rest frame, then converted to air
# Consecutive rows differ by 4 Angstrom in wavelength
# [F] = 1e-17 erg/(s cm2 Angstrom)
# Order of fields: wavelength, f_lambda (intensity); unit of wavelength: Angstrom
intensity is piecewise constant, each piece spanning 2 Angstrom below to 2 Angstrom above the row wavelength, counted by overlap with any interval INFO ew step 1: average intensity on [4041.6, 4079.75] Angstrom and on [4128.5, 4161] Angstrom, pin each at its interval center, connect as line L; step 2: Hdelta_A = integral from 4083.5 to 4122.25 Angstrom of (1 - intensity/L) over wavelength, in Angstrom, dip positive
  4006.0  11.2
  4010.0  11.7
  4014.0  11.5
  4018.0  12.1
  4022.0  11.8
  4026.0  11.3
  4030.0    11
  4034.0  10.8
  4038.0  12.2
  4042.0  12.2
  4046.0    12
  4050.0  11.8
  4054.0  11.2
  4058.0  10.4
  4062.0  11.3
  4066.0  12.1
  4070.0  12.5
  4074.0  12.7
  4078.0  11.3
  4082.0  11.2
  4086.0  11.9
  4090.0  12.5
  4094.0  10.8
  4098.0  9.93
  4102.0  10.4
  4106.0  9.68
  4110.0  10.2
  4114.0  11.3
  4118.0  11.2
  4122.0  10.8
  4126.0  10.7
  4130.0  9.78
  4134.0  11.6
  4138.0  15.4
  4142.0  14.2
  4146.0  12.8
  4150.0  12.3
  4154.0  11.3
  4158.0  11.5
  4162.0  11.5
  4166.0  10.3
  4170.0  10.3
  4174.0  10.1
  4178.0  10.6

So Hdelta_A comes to 3.77 Angstrom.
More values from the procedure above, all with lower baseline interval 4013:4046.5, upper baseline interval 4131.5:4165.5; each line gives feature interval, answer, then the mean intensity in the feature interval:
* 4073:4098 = 1.0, 11.6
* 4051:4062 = 0.8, 11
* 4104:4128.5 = 3.2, 10.6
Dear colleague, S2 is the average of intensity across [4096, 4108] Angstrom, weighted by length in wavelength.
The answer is 10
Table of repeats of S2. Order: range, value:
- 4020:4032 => 11.4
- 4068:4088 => 11.9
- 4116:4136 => 10.8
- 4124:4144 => 12.3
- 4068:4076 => 12.6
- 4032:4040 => 11.5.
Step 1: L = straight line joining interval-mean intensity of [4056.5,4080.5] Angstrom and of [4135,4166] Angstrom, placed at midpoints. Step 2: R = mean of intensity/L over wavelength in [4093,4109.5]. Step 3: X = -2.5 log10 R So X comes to 0.18 mag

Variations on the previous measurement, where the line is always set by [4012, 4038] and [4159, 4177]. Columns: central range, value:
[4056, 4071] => -0.03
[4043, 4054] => -0.04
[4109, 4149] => -0.10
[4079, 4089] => -0.05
